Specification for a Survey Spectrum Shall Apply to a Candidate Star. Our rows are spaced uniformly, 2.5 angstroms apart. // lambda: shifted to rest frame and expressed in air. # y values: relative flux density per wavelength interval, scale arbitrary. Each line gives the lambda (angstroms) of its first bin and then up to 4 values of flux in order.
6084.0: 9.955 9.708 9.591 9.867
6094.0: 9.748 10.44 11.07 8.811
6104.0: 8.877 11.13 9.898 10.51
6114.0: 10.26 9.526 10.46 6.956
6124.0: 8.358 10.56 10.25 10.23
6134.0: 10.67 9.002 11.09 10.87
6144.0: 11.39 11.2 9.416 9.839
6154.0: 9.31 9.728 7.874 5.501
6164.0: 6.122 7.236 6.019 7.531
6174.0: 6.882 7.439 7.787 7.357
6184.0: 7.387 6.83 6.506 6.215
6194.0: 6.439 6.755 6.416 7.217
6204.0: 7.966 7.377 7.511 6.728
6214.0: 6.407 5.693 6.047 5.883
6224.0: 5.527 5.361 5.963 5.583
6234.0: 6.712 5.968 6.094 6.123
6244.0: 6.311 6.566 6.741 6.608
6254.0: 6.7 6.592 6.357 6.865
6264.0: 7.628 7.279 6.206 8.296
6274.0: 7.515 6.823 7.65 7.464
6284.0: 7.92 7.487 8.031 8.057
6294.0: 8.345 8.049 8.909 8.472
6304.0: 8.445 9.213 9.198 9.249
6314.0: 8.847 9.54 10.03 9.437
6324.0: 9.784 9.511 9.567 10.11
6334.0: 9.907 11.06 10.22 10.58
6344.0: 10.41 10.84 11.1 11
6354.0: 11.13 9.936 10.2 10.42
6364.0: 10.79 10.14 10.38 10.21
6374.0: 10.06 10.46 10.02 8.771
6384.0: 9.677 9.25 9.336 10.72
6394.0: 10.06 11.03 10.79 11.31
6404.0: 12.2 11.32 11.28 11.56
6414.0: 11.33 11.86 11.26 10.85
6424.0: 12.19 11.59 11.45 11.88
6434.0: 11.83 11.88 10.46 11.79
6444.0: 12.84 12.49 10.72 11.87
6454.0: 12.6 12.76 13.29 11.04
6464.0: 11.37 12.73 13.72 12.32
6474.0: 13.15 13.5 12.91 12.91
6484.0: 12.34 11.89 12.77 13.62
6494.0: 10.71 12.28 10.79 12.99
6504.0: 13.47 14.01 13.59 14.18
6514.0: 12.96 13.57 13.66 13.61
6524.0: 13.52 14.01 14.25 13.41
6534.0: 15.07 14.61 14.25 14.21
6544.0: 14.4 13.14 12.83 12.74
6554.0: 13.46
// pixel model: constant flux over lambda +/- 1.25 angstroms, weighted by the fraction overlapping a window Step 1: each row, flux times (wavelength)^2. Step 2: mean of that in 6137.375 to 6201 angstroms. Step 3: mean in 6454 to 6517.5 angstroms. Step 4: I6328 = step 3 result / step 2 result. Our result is 1.77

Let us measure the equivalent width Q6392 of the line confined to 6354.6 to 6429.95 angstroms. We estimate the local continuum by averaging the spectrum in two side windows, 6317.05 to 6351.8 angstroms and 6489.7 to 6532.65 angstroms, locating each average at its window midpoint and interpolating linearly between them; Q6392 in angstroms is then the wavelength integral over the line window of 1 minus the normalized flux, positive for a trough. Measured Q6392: 3.5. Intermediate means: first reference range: 10.2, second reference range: 13.2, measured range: 10.7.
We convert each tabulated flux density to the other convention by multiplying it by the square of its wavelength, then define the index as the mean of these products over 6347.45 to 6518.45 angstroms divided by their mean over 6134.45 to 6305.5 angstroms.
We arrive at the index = 1.69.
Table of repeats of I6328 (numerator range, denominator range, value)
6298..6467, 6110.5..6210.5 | 1.37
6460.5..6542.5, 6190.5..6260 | 2.23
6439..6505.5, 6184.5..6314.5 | 1.87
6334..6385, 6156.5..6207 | 1.57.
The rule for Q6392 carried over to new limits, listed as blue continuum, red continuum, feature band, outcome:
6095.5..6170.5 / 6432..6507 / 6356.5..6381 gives 2.6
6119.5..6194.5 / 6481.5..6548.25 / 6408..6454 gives 2.1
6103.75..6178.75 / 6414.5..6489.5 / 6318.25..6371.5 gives 3.8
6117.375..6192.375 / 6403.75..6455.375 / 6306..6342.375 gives 2.5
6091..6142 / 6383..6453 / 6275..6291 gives 4.6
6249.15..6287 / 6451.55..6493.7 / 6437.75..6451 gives 0.2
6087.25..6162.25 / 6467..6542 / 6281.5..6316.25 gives 8.9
